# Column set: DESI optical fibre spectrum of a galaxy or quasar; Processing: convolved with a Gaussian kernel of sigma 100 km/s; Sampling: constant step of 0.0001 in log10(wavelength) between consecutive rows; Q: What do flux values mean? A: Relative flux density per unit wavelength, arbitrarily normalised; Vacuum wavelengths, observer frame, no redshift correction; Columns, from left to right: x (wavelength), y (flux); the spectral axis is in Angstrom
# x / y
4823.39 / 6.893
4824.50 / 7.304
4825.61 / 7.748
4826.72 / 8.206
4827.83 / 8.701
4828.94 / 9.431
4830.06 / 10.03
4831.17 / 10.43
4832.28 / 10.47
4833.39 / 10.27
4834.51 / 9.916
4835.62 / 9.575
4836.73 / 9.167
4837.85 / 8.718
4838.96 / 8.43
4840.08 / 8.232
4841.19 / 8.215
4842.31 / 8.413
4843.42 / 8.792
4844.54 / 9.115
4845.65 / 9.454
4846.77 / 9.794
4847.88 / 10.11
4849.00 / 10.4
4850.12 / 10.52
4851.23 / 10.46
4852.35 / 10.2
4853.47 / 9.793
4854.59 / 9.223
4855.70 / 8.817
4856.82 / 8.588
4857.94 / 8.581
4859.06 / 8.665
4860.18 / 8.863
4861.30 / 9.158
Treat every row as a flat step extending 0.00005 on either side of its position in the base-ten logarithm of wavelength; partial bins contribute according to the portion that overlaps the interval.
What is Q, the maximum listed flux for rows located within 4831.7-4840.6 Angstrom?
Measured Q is 10.47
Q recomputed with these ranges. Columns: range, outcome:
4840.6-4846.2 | 9.454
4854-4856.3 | 9.223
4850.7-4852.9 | 10.46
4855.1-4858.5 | 8.817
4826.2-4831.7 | 10.43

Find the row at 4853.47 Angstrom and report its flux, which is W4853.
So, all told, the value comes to 9.793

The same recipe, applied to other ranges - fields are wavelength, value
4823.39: 6.893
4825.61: 7.748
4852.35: 10.2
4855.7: 8.817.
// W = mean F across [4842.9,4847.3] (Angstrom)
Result 9.28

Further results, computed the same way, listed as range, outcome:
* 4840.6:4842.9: 8.34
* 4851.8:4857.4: 9.32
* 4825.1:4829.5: 8.53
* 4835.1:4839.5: 8.97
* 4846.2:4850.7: 10.2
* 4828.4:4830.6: 9.7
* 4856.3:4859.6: 8.6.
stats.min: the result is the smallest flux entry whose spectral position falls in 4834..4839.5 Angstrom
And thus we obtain 8.43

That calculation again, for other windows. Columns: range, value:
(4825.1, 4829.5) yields 7.748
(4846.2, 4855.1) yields 9.223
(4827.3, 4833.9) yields 8.701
